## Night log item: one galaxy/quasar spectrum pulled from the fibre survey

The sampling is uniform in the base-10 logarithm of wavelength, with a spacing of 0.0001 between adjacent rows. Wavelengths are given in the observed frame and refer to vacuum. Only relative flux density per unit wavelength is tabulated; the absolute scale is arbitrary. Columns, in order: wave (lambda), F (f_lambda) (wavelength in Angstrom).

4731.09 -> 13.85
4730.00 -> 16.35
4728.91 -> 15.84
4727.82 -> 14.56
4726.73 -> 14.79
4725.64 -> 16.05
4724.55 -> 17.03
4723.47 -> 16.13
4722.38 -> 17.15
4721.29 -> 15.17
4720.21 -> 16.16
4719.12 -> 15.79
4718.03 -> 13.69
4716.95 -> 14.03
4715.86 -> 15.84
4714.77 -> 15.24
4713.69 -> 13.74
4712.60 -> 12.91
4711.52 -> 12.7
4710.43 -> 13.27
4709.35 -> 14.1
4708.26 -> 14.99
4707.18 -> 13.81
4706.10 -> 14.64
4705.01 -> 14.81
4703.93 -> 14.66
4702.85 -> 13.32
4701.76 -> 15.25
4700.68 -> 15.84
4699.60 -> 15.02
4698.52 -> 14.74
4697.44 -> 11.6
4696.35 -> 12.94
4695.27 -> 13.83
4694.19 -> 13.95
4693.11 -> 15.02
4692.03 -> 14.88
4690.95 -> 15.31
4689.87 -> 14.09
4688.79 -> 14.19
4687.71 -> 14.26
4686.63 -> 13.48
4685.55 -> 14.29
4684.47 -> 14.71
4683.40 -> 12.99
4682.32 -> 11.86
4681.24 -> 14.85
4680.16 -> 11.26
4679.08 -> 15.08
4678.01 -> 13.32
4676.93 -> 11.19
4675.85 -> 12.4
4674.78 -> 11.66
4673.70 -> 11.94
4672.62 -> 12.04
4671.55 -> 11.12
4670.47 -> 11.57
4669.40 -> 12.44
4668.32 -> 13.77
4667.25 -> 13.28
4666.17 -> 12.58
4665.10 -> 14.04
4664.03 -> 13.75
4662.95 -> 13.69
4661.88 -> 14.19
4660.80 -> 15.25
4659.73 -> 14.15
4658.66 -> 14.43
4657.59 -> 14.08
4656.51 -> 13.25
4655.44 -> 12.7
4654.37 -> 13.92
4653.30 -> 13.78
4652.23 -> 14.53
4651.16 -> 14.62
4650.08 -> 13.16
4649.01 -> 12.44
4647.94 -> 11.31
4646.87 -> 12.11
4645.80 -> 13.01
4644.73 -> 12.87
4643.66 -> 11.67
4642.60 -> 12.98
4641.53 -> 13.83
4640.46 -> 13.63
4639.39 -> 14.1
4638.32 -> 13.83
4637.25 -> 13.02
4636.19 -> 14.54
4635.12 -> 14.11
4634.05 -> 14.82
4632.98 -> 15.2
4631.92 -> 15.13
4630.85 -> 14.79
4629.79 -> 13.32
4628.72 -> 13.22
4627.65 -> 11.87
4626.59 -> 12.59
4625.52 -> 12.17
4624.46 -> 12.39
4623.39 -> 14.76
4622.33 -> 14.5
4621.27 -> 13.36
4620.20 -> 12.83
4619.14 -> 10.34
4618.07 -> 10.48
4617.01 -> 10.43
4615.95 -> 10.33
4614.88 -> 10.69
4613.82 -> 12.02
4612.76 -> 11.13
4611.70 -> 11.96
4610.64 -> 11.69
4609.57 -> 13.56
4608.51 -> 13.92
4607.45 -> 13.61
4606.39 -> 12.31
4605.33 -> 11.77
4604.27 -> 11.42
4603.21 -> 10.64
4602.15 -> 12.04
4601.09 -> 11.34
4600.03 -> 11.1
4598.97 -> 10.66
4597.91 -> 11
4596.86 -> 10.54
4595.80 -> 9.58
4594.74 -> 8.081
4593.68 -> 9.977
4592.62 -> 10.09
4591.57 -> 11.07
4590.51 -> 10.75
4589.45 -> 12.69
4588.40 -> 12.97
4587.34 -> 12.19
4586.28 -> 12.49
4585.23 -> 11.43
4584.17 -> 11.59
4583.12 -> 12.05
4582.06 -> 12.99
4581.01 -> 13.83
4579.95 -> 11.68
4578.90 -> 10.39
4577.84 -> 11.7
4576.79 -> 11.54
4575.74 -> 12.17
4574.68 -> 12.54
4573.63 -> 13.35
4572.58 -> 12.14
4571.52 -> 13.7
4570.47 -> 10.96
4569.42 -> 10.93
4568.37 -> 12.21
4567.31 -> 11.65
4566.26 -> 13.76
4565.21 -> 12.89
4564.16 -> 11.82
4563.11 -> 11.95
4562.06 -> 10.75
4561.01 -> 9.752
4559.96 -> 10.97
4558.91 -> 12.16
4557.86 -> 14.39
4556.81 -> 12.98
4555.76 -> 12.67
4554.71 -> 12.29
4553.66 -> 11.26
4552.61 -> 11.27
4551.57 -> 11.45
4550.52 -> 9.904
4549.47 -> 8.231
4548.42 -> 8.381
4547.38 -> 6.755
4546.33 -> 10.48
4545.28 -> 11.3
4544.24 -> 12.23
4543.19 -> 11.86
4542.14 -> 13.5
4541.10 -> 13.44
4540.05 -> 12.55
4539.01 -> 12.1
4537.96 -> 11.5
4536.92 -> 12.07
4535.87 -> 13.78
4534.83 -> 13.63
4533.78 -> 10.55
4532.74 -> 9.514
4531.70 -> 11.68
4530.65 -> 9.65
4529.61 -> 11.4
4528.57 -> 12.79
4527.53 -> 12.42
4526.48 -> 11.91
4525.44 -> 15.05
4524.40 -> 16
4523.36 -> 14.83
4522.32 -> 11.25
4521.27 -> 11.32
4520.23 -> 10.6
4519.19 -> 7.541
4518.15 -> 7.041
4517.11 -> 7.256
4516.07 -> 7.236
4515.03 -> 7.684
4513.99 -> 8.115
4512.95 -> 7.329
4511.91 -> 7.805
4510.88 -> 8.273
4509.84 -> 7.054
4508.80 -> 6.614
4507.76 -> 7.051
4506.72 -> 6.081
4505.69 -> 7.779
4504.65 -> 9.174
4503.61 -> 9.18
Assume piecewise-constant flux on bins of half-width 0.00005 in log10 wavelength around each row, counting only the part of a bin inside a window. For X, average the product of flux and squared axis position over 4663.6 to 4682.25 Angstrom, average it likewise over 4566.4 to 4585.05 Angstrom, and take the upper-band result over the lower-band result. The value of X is 1.09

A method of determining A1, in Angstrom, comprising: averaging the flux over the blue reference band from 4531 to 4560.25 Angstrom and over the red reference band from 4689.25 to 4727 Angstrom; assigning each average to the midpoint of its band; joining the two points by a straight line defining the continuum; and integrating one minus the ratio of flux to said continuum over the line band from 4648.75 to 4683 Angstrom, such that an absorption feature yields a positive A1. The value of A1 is 1.5 Angstrom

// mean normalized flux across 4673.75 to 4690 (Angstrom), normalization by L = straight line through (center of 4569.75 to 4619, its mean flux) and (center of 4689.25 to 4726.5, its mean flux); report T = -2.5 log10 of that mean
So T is 0.056 mag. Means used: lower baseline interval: 11.6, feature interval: 13.2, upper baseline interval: 14.6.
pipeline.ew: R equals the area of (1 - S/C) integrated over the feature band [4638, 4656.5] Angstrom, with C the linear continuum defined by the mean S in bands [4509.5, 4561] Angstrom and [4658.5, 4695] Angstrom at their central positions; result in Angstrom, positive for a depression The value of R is -0.4 Angstrom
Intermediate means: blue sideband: 10.9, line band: 13.2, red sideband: 13.4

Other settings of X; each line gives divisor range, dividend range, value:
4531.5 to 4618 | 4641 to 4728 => 1.25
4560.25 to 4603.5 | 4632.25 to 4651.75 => 1.19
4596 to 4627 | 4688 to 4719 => 1.25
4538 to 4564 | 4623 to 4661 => 1.24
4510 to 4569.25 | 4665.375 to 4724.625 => 1.34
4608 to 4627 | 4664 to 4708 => 1.15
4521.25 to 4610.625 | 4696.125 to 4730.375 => 1.34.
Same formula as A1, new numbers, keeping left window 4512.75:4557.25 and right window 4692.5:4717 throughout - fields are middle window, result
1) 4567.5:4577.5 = -0.3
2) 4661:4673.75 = 0.5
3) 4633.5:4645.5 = -0.5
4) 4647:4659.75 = -0.2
